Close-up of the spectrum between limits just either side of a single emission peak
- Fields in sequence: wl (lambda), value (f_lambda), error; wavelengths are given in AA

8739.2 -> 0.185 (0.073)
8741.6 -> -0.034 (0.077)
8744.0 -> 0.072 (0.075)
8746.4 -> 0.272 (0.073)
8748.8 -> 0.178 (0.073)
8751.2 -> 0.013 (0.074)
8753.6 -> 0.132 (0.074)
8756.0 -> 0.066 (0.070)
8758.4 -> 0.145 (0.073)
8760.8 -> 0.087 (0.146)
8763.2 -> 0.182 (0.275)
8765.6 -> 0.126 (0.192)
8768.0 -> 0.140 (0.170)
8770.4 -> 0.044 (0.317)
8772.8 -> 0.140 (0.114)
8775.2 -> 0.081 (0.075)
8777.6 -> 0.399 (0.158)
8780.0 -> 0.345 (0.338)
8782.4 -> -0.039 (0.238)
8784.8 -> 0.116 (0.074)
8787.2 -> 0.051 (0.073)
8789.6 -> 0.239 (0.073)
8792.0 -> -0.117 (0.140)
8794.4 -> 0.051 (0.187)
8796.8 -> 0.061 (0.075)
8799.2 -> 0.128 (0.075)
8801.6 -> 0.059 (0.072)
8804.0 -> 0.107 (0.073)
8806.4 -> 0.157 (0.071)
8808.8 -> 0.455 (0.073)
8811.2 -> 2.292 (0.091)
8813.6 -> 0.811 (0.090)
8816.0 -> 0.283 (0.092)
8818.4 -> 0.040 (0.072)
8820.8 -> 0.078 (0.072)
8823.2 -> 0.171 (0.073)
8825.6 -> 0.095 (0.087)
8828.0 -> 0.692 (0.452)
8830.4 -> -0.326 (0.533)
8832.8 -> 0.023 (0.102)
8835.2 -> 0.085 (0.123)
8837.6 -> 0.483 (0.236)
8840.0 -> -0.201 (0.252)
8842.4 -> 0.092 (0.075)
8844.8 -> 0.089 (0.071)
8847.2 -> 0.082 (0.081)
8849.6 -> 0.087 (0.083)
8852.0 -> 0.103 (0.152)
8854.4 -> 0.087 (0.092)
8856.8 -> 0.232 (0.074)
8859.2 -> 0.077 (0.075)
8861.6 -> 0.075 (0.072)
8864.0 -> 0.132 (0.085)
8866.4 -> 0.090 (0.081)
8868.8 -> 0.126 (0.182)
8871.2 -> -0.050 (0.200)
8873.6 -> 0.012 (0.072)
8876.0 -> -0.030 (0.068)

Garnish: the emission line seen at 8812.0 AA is [O III]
